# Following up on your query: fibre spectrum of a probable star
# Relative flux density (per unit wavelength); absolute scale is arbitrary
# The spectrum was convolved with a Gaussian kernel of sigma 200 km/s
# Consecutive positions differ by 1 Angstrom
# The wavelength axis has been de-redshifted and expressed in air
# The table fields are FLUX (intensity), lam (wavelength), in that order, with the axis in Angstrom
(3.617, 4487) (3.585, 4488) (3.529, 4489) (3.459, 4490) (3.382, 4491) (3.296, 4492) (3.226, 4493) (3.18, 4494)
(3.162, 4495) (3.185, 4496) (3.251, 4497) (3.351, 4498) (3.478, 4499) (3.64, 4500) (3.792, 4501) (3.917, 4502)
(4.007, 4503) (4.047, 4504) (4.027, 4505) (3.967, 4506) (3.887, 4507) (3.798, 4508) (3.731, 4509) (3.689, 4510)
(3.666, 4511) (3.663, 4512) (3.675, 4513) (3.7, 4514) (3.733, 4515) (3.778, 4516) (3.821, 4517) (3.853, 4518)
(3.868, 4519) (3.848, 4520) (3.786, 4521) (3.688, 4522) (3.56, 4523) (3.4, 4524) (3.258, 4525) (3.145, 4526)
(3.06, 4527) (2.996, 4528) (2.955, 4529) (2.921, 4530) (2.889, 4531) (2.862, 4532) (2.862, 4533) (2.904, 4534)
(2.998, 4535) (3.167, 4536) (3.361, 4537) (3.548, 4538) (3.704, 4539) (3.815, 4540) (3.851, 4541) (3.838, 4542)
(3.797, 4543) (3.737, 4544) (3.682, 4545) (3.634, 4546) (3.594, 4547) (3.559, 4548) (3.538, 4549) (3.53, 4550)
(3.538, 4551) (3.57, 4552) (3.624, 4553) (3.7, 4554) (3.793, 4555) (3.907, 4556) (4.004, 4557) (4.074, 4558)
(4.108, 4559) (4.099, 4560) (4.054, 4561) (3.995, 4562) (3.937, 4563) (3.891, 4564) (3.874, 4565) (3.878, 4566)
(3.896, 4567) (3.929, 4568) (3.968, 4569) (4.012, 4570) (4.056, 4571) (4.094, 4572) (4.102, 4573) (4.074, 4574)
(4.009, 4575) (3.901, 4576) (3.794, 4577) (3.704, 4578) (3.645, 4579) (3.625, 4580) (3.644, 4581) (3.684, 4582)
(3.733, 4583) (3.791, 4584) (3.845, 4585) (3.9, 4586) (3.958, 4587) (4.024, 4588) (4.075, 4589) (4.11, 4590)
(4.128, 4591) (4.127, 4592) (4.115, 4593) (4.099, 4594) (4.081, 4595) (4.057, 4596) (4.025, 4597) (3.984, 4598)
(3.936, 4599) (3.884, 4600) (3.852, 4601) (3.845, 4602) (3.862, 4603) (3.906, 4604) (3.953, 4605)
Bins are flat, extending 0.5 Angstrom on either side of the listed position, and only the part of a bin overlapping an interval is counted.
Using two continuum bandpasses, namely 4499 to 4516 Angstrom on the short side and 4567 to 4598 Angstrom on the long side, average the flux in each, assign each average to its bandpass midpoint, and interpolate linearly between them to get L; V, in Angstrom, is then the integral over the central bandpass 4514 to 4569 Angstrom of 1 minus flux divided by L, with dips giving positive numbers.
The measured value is 3.71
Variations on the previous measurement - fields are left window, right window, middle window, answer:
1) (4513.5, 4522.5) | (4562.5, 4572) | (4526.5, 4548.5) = 2.9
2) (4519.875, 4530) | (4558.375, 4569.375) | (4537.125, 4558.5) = 0.0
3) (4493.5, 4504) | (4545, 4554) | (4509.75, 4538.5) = 1.2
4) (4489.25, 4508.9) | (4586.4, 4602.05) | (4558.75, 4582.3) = 0.0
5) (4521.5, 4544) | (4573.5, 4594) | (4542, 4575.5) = -2.3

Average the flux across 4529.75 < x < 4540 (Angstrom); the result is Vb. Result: 3.16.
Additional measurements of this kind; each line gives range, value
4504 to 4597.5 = 3.73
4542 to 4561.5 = 3.77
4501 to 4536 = 3.53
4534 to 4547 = 3.57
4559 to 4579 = 3.96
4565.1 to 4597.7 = 3.94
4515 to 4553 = 3.46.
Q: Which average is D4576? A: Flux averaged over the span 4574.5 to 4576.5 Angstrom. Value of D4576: 3.96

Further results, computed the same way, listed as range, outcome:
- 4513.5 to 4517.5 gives 3.76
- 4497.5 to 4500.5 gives 3.49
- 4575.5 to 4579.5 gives 3.76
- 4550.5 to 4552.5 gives 3.55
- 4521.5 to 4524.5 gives 3.55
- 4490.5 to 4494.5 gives 3.27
